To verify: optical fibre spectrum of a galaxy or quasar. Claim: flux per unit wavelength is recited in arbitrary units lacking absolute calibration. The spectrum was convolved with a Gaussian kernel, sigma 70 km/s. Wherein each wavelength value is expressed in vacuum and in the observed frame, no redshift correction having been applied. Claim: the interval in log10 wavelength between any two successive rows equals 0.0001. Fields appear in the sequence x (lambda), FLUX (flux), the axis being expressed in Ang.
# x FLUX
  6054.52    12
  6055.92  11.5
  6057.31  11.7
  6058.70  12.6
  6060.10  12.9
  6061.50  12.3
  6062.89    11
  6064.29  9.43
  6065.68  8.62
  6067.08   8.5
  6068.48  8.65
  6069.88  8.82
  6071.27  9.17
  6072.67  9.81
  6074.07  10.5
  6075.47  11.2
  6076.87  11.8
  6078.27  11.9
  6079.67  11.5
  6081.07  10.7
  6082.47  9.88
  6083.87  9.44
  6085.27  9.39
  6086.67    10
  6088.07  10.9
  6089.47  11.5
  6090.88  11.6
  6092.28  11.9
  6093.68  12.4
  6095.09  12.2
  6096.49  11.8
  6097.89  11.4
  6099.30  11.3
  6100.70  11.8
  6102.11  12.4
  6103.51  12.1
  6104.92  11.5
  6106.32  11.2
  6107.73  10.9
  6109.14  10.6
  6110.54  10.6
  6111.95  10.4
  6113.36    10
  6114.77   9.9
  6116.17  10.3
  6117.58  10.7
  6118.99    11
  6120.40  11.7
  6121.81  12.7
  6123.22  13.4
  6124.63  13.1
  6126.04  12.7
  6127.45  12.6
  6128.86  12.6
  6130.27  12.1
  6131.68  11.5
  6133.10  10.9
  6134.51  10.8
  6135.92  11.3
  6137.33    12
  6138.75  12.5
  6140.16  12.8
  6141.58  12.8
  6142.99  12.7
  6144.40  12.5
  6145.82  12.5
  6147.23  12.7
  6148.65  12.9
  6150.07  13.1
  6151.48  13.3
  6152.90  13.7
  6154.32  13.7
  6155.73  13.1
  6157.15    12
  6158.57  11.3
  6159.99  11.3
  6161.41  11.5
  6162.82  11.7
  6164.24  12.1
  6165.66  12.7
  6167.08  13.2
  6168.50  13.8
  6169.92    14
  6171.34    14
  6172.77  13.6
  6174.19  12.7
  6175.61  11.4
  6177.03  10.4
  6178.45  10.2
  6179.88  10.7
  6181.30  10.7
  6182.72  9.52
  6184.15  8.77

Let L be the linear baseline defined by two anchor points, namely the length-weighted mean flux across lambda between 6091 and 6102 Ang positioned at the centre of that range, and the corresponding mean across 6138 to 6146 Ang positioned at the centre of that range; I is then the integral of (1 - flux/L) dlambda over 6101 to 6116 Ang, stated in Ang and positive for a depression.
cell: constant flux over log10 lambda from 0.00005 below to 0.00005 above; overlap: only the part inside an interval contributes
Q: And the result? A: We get 1.4 Ang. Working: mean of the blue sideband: 11.8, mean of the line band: 11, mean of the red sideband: 12.6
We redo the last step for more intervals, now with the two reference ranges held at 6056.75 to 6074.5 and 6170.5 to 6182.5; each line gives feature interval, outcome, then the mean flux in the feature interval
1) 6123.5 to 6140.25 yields -1.48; 12.1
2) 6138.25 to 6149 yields -1.36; 12.7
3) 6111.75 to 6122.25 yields 0.11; 10.8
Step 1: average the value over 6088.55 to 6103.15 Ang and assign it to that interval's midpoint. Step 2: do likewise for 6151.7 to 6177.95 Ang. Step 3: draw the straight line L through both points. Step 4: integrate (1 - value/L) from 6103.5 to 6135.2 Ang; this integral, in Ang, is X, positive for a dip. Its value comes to 1.69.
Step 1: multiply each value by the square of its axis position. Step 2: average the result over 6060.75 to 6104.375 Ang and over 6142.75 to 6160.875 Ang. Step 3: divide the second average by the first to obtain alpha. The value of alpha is 1.20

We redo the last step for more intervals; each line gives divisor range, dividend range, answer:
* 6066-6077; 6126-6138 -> 1.25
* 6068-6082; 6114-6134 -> 1.15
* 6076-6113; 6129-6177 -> 1.14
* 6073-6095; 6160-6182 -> 1.14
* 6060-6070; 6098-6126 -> 1.17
